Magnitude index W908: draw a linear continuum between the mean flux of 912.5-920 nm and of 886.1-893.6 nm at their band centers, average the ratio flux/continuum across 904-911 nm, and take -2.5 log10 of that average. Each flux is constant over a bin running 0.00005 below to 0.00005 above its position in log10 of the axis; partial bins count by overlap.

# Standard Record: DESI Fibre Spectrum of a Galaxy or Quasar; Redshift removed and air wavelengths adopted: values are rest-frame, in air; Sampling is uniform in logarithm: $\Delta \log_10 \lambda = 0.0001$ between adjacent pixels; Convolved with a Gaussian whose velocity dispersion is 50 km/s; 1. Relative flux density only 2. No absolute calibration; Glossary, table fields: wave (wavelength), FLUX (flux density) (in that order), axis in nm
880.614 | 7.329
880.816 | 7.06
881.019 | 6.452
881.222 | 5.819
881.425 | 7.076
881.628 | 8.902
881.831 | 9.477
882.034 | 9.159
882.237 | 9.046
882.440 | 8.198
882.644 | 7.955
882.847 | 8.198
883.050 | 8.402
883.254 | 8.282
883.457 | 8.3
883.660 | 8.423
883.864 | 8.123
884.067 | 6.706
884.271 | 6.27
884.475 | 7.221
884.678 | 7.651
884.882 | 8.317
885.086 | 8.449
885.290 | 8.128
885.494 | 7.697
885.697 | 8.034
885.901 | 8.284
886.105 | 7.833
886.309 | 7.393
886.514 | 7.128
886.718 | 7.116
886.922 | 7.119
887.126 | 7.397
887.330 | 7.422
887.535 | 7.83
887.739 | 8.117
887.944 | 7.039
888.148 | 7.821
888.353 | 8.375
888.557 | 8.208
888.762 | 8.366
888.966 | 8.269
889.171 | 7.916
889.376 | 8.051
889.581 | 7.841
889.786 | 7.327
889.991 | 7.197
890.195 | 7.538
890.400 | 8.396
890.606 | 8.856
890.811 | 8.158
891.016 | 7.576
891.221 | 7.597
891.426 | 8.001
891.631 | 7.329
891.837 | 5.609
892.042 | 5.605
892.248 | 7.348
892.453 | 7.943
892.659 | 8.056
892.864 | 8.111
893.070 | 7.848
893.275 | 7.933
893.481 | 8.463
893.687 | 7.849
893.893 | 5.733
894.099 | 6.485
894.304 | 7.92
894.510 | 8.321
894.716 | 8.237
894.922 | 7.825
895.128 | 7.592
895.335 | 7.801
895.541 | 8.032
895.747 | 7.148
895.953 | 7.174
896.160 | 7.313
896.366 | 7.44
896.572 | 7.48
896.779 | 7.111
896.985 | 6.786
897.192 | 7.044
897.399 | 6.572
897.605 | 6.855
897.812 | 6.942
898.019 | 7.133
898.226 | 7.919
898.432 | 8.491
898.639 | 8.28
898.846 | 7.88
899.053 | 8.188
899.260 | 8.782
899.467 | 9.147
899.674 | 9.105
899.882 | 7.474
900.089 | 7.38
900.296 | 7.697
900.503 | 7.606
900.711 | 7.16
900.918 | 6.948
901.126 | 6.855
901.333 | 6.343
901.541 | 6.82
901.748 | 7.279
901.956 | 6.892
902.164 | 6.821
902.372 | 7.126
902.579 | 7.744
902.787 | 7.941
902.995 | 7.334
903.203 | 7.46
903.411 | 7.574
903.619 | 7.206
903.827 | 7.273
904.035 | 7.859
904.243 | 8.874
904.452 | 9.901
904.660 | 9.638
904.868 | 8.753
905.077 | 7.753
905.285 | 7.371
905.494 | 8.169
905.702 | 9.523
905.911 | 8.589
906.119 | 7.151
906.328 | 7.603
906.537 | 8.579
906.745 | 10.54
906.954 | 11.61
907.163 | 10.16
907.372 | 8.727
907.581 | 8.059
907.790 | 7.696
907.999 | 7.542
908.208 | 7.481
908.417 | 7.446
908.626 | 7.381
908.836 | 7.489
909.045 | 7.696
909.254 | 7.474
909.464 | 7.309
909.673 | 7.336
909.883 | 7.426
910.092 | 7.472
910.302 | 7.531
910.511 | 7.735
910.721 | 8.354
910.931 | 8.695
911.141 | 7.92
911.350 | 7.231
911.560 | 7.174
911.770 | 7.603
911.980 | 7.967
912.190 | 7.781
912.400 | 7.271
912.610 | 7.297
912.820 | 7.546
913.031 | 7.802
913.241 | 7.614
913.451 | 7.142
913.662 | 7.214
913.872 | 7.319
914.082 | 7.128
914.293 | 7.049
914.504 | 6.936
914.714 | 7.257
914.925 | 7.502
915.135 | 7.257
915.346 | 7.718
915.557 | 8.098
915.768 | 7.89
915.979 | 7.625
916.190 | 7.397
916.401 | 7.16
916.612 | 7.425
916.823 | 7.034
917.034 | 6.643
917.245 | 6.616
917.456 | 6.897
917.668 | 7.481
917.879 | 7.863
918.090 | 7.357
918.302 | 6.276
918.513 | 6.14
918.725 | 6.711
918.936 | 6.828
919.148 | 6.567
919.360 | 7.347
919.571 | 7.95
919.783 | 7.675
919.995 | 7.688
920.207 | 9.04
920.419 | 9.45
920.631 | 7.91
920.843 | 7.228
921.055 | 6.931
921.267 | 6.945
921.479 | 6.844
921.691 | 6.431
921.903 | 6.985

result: -0.12 mag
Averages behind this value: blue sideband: 7.68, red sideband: 7.26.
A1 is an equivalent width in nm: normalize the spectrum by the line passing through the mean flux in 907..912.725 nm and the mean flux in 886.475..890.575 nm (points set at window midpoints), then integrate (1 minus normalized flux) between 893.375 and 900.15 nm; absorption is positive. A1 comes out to 0.11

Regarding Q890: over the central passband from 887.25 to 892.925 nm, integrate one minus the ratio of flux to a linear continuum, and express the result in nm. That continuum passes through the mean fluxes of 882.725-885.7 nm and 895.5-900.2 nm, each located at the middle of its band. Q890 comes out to 0.05 nm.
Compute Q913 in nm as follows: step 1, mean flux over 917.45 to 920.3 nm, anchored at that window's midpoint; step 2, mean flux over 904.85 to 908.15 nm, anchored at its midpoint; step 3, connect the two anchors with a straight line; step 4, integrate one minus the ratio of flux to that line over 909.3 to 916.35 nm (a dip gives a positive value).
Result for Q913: 0.34 nm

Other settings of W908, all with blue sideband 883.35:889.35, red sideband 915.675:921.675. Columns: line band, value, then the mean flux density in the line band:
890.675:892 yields 0.051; 7.34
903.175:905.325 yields -0.096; 8.2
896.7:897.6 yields 0.111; 6.87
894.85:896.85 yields 0.020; 7.49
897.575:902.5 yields 0.002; 7.56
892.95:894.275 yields 0.034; 7.43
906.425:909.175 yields -0.139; 8.48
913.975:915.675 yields -0.002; 7.37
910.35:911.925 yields -0.057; 7.81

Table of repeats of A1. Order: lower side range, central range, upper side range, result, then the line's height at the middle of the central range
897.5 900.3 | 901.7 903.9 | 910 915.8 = 0.143 nm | 7.84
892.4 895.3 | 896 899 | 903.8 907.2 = 0.254 nm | 8.07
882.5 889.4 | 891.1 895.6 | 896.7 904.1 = 0.068 nm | 7.64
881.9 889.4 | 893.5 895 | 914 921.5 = 0.043 nm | 7.75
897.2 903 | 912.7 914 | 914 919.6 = -0.033 nm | 7.25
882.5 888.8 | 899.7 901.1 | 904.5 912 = 0.099 nm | 8.01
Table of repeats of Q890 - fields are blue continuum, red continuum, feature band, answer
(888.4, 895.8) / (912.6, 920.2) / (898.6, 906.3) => -0.32 nm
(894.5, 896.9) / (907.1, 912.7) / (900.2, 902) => 0.14 nm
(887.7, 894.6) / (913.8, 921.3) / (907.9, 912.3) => -0.11 nm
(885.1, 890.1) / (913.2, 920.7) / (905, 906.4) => -0.10 nm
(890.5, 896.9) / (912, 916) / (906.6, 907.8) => -0.34 nm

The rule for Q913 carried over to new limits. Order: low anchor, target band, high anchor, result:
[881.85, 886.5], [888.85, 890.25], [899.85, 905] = 0.03 nm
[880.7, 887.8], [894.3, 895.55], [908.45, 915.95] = -0.04 nm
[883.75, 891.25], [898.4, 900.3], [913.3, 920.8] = -0.17 nm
